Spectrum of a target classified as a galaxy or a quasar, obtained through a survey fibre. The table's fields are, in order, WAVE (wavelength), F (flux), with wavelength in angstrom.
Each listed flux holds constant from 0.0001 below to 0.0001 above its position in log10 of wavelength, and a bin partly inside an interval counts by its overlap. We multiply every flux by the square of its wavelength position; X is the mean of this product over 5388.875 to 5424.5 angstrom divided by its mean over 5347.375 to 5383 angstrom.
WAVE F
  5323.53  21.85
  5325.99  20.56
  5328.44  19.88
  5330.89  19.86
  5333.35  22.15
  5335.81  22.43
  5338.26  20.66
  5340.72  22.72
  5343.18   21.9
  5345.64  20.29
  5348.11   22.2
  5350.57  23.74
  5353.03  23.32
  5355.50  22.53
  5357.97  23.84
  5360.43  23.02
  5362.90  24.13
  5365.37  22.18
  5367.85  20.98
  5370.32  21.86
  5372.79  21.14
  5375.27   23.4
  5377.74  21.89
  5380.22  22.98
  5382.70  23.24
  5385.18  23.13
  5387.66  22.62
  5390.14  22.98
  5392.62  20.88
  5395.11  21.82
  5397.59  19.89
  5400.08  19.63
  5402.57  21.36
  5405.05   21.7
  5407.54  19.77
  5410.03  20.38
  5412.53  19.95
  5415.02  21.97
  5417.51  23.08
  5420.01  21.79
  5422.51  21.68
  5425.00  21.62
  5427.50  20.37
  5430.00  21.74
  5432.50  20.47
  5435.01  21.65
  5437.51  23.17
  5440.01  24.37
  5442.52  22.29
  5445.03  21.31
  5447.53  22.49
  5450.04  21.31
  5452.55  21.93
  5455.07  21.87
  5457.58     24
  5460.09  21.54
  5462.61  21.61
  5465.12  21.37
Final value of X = 0.95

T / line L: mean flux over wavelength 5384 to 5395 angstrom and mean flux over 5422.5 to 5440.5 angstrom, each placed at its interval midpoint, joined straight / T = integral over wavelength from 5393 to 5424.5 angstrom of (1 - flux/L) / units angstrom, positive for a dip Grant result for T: 1.4 angstrom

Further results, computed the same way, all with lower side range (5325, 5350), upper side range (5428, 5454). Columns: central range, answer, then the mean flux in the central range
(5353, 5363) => -0.84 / 23.3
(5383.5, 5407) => 0.20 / 21.5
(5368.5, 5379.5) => -0.24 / 22.1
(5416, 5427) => -0.02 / 21.9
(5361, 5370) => -0.37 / 22.4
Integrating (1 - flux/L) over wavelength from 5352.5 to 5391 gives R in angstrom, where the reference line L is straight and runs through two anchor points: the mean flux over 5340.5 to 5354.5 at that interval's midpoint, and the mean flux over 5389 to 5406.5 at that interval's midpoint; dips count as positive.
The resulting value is -1.6 angstrom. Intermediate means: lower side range 22.3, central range 22.7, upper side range 21.2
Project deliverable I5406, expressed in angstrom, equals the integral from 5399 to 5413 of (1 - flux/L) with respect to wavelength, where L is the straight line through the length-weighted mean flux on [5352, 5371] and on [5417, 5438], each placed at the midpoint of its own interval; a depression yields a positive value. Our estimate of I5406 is 0.9 angstrom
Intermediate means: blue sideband 22.7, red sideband 21.6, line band 20.5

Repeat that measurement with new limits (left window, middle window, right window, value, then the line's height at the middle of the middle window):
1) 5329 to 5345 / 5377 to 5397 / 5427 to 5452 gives -0.6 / 21.7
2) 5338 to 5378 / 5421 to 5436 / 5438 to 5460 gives 0.8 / 22.4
